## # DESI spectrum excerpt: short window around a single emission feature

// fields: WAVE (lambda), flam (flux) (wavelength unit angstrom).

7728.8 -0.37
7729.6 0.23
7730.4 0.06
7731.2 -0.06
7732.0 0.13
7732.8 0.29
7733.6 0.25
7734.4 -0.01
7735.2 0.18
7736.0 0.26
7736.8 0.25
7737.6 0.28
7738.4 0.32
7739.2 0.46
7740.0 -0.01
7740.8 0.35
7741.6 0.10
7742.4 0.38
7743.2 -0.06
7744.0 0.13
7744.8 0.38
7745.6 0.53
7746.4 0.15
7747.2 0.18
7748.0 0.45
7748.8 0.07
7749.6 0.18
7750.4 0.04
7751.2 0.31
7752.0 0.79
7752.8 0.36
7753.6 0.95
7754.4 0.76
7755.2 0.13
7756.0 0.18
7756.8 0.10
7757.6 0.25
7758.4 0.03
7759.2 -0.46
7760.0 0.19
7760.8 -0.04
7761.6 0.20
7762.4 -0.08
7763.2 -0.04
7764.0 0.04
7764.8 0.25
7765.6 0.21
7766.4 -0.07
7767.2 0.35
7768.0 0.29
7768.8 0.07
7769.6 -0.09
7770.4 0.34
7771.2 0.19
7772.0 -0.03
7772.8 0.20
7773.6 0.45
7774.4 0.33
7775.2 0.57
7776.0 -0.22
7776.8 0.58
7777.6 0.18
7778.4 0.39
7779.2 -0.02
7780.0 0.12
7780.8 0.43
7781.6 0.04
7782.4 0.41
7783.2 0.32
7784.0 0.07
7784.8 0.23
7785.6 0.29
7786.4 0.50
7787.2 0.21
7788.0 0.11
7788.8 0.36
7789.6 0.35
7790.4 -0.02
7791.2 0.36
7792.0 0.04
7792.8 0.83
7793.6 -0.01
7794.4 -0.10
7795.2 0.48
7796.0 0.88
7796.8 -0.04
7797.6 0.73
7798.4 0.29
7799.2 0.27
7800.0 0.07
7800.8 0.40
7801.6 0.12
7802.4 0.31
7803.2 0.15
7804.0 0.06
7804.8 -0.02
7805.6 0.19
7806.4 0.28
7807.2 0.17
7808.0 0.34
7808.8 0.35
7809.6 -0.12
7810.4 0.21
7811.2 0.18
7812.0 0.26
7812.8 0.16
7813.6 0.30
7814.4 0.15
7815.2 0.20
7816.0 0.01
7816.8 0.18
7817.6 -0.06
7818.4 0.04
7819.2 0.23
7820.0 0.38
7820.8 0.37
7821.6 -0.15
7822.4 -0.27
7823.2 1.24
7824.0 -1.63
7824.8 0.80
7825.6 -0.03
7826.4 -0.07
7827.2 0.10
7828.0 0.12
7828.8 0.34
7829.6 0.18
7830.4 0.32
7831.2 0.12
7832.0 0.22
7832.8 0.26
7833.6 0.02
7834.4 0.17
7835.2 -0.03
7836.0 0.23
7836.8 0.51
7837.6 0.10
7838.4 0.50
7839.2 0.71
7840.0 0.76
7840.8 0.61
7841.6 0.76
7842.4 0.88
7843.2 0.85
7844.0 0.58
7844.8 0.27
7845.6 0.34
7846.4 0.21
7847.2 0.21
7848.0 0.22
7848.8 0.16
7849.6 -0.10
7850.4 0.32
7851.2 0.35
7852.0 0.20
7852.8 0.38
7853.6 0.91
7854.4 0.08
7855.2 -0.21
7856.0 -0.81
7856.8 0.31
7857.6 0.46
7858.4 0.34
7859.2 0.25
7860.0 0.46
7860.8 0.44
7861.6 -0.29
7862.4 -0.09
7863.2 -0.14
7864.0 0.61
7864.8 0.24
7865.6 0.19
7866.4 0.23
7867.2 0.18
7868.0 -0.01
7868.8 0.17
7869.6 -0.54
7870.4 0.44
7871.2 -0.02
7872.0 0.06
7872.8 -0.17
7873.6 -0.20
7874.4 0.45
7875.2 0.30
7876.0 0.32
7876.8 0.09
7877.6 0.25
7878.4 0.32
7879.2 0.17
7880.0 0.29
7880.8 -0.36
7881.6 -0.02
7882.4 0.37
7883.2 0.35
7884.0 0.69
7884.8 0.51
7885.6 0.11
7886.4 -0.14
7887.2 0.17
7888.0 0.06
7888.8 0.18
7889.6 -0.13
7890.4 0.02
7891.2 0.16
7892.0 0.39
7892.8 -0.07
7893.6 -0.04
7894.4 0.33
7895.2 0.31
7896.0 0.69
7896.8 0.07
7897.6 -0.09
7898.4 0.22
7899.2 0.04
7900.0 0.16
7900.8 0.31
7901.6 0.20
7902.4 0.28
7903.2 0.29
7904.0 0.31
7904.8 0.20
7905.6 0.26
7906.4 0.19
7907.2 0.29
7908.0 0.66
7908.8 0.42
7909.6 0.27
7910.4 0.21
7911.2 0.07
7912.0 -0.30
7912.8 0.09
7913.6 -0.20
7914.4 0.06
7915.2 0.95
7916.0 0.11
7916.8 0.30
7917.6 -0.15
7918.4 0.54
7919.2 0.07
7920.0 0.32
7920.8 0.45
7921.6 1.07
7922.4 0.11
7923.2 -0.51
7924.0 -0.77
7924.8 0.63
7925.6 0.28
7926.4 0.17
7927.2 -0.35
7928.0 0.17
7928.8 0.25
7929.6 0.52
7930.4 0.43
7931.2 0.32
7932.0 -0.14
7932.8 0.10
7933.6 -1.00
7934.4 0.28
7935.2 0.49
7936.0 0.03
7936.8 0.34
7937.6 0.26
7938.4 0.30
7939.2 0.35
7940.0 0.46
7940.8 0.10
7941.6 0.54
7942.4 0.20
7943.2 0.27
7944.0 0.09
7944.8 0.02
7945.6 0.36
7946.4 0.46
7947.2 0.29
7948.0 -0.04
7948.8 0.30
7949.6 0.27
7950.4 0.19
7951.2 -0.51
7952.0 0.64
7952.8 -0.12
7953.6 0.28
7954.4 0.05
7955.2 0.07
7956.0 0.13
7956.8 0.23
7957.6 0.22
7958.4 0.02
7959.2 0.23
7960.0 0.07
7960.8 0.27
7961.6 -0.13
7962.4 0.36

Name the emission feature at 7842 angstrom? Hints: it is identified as H-gamma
